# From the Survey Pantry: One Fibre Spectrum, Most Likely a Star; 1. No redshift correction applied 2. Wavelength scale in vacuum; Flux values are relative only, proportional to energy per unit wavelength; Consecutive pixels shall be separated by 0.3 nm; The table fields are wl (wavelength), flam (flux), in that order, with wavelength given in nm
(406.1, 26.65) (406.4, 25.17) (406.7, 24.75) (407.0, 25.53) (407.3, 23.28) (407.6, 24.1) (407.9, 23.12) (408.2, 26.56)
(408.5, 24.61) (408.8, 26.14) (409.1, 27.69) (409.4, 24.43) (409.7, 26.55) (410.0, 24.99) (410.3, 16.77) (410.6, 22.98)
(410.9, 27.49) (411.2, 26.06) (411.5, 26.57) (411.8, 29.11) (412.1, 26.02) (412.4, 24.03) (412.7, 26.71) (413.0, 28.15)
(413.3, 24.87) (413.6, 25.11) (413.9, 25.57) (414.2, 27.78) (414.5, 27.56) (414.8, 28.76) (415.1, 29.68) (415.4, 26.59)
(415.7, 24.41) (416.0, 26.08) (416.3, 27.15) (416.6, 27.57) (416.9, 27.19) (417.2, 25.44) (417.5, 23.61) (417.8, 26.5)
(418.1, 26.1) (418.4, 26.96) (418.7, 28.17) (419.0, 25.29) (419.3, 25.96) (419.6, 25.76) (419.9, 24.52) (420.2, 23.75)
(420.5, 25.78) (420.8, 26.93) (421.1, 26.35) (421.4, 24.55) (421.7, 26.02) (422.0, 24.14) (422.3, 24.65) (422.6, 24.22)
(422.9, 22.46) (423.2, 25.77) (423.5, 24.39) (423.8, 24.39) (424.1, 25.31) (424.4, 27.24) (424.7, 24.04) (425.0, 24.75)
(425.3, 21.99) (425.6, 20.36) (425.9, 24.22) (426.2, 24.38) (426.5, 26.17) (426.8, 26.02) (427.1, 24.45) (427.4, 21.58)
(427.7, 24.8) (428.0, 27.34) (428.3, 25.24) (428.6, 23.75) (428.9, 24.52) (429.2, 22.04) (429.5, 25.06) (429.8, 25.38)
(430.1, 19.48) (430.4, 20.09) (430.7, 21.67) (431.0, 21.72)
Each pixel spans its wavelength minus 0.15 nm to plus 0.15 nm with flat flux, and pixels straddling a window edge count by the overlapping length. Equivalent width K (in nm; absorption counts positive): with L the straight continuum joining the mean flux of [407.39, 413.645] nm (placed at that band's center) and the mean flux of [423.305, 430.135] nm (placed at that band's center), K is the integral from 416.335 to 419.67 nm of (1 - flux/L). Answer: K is -0.191 nm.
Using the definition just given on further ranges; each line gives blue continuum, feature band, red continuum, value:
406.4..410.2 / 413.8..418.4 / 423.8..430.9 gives -0.40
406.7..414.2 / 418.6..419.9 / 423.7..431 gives -0.08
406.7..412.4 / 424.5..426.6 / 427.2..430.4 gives 0.02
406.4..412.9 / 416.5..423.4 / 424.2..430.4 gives -0.29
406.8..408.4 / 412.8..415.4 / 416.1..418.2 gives -0.15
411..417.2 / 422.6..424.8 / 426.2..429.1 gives 0.05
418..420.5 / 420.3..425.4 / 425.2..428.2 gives 0.03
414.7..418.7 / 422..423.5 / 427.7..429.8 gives 0.08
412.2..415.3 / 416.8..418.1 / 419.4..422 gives 0.02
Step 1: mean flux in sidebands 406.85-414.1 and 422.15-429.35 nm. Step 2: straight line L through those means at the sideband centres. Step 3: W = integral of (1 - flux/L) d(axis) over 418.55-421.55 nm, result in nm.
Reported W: -0.123 nm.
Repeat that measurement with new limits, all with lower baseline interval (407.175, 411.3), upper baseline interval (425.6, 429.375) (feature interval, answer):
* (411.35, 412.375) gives -0.09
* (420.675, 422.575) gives -0.07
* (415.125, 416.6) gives -0.12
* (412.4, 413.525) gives -0.07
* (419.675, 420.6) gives -0.01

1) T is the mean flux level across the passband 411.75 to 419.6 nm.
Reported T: 26.5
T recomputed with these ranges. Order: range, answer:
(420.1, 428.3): 24.7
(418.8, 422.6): 25.3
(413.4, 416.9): 26.9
